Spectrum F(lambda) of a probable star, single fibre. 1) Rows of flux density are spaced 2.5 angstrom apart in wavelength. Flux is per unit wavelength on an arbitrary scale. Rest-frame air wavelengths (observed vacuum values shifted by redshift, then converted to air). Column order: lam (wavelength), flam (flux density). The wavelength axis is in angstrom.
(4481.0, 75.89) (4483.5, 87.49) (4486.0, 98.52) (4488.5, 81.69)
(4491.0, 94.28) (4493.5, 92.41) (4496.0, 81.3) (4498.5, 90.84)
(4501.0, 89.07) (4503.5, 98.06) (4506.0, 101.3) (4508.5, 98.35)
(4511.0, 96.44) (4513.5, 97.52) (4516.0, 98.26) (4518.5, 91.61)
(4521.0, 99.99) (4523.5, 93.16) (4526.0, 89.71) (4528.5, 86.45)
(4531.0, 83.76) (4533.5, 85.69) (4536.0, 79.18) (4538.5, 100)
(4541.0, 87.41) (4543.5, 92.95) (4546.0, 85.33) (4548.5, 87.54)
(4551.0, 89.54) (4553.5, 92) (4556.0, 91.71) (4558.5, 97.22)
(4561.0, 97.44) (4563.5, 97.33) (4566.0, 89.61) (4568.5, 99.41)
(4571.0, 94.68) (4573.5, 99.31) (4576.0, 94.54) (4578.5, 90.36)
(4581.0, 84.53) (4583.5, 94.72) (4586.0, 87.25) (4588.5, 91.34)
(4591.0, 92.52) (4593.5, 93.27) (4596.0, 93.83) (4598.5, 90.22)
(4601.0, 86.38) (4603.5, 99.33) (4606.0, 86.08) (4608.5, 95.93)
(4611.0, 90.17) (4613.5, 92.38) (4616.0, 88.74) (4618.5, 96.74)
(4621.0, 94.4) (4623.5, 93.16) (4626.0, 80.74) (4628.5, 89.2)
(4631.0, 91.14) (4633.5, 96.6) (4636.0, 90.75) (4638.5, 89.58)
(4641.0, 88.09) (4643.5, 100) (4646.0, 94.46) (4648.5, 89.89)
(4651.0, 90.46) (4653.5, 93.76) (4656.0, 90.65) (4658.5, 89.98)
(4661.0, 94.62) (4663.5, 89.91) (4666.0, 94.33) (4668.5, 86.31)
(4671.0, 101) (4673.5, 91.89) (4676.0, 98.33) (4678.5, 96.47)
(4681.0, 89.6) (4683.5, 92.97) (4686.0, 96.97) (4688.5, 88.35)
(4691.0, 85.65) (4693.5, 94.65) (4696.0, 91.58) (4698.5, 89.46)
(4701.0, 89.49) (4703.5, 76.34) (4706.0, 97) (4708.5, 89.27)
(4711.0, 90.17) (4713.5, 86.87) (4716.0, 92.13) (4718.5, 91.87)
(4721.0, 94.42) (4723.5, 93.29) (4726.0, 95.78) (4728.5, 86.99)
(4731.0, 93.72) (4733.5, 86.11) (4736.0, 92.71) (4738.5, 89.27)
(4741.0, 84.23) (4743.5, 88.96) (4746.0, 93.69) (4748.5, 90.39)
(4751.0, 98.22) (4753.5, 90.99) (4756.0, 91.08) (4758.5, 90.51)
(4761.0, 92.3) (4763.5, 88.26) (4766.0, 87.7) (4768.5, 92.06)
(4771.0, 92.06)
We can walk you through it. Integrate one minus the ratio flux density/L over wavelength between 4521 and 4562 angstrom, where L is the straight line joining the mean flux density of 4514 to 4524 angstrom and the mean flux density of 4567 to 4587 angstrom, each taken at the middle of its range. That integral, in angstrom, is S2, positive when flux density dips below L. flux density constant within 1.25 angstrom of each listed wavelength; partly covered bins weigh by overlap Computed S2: 2.04 angstrom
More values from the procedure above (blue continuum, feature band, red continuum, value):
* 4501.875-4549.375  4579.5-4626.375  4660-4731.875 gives 0.3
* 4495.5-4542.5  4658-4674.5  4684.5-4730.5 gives -0.3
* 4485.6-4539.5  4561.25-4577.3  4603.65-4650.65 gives -0.7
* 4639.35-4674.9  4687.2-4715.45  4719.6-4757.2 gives 0.9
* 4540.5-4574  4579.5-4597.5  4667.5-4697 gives 0.4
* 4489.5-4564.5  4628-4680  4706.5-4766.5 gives -0.8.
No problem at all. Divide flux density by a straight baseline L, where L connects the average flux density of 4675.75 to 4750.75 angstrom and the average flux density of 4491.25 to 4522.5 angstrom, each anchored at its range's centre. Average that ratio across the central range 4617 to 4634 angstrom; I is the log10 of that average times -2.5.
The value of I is 0.012 mag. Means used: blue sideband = 94.6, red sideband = 90.9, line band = 91.5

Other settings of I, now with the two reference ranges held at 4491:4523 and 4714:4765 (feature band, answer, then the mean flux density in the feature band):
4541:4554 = 0.057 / 89.1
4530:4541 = 0.082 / 87.3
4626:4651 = 0.013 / 91.5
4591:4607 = 0.018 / 91.7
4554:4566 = -0.014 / 95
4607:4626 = 0.009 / 92.2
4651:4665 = 0.008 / 91.7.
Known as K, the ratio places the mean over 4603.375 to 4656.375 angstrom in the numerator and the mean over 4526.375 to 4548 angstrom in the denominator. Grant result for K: 1.0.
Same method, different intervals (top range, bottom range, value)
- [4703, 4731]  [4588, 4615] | 0.99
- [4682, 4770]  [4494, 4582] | 0.98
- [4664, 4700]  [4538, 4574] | 0.99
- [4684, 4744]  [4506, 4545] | 0.98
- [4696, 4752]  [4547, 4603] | 0.98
